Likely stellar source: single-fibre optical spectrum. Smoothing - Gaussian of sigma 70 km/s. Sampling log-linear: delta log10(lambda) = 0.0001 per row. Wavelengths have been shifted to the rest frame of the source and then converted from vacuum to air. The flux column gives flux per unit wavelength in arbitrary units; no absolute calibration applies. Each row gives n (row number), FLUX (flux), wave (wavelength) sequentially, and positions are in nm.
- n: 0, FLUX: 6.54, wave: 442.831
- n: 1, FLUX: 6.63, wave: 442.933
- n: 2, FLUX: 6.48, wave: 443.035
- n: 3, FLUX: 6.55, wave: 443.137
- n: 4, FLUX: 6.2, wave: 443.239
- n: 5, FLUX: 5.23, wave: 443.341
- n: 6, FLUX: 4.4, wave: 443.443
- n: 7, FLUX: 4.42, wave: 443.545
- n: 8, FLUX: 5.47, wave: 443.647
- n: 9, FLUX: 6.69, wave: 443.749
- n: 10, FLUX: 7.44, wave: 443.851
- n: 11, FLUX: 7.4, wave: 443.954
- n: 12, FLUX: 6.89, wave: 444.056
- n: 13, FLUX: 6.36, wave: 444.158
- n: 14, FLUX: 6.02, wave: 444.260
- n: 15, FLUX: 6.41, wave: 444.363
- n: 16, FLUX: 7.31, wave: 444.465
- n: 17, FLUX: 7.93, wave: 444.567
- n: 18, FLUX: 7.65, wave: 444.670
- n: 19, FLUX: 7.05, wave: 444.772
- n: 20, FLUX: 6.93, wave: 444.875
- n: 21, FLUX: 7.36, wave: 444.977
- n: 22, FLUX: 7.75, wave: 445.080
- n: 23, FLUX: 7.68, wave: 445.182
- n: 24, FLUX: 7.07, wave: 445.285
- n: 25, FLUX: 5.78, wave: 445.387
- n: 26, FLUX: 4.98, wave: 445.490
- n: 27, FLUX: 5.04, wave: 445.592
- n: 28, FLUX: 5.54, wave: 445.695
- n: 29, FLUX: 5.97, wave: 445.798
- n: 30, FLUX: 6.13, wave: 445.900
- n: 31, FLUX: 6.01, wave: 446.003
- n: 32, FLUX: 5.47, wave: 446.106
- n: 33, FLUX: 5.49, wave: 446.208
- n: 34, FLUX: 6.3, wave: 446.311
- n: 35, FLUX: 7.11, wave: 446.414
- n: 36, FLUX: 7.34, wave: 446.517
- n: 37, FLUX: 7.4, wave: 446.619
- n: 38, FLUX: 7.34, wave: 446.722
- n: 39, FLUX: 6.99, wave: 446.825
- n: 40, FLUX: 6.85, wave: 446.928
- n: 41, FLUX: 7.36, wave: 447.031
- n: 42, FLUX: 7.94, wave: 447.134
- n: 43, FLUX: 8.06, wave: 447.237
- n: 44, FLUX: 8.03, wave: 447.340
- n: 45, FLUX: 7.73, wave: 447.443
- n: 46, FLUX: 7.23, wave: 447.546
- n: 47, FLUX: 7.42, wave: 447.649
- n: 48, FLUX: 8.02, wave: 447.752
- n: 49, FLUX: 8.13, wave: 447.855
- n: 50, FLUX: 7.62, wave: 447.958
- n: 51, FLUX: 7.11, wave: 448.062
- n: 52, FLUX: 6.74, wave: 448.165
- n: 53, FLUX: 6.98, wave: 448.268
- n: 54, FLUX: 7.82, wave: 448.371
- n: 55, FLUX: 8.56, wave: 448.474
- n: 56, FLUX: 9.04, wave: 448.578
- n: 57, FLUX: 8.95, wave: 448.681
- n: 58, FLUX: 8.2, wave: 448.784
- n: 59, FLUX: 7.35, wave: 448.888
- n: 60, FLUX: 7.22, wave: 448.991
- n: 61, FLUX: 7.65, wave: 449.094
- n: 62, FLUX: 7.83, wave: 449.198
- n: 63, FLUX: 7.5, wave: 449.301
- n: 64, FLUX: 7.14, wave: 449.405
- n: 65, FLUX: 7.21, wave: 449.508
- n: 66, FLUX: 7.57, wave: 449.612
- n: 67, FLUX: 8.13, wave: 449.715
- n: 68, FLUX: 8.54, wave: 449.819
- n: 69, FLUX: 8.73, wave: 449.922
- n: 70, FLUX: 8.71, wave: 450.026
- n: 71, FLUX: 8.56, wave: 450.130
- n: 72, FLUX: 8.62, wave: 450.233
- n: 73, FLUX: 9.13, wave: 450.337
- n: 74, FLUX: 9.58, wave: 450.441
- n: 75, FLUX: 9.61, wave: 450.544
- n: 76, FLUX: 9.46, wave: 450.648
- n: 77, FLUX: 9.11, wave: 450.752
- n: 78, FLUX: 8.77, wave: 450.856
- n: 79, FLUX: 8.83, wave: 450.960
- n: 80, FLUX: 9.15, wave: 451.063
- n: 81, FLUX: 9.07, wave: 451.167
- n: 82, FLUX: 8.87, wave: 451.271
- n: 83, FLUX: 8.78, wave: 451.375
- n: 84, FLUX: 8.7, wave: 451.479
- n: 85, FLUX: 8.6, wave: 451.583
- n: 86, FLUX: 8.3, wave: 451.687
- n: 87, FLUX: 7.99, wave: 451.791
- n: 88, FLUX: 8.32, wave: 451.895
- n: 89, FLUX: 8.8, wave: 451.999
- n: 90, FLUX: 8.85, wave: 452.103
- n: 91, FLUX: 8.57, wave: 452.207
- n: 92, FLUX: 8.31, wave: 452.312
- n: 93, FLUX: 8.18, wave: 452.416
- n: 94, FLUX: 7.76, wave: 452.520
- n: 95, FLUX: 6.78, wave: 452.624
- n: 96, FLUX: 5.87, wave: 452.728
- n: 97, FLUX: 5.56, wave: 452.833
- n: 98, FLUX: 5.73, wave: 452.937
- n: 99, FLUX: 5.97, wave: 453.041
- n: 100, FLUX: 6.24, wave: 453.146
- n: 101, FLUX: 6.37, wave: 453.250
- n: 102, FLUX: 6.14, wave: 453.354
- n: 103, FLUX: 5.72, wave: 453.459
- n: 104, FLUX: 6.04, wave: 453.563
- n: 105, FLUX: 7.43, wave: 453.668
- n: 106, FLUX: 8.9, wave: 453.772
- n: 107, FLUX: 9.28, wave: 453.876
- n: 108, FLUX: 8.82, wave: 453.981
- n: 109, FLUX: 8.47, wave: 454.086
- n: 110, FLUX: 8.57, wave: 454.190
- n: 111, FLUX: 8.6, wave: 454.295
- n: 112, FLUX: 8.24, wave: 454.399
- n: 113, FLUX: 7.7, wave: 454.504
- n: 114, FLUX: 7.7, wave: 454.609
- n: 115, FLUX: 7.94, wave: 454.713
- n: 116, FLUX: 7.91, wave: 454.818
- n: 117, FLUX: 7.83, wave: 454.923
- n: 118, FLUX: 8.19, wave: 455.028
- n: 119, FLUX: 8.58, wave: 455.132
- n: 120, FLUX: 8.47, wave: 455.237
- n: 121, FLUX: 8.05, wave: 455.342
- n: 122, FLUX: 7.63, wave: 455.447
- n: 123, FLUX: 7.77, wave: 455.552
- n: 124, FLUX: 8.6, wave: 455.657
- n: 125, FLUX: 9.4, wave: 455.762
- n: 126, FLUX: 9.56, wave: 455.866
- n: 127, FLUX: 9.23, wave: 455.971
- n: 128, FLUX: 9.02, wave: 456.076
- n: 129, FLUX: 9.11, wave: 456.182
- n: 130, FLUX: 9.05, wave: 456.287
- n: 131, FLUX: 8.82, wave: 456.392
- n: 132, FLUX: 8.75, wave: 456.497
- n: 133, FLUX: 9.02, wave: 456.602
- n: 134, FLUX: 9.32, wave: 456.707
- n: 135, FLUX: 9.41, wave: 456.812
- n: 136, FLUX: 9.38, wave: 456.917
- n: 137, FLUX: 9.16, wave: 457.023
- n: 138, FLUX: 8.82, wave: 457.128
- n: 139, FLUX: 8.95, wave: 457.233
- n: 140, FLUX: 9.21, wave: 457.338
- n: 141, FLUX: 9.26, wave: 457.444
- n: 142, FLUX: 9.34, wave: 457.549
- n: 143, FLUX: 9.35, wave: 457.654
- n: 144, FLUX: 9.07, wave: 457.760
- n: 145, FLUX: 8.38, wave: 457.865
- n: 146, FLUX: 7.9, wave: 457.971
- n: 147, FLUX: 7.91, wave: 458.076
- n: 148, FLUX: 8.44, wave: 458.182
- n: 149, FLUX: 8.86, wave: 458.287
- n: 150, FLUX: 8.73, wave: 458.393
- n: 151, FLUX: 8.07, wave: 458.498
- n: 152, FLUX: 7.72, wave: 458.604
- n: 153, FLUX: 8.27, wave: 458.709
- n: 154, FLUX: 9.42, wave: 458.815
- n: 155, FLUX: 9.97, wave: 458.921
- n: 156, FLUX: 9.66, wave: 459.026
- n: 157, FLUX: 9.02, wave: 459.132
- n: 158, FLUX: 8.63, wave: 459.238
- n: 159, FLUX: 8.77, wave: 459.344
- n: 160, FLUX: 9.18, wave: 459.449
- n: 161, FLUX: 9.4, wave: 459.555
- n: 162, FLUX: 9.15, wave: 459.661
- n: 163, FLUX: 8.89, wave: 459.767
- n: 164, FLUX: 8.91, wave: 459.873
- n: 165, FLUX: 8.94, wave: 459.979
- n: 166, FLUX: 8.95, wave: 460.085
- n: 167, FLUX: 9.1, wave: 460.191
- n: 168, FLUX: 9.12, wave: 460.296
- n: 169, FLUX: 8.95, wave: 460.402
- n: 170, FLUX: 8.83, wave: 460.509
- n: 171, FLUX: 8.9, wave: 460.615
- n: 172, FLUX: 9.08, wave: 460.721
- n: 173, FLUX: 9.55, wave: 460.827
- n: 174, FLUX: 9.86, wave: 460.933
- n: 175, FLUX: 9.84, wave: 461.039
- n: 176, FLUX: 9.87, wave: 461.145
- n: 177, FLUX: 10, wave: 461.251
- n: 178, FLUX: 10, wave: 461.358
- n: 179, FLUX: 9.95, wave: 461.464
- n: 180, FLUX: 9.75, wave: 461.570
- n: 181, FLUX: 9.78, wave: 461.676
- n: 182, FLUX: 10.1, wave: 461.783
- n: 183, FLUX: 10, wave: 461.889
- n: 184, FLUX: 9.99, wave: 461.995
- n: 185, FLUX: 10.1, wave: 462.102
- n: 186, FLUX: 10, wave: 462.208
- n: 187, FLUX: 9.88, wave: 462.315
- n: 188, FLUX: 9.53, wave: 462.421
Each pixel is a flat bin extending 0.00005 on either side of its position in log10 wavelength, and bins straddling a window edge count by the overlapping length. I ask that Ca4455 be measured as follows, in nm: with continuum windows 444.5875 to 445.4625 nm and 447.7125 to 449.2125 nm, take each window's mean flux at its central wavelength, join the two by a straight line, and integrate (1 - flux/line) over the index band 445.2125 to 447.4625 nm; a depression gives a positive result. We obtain 0.23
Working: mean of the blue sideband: 7.12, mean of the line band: 6.63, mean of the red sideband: 7.81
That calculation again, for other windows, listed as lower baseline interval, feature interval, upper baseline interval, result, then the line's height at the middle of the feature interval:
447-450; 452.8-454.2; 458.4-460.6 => 0.212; 8.32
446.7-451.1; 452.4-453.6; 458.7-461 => 0.305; 8.46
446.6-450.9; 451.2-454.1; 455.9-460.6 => 0.265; 8.39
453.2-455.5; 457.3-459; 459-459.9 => -0.003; 8.74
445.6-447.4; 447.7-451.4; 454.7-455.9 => -0.499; 7.29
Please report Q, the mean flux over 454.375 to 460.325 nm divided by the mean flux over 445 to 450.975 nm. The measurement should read 1.2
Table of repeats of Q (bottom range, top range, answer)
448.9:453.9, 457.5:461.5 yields 1.14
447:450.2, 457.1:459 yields 1.12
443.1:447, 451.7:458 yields 1.26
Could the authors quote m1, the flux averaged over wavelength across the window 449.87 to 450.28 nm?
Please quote 8.67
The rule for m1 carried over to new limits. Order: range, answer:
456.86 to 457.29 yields 9.09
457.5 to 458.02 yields 8.8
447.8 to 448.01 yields 7.87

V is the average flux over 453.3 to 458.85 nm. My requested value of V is 8.48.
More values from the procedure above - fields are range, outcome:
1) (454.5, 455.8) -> 8.14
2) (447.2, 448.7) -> 7.8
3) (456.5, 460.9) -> 8.95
